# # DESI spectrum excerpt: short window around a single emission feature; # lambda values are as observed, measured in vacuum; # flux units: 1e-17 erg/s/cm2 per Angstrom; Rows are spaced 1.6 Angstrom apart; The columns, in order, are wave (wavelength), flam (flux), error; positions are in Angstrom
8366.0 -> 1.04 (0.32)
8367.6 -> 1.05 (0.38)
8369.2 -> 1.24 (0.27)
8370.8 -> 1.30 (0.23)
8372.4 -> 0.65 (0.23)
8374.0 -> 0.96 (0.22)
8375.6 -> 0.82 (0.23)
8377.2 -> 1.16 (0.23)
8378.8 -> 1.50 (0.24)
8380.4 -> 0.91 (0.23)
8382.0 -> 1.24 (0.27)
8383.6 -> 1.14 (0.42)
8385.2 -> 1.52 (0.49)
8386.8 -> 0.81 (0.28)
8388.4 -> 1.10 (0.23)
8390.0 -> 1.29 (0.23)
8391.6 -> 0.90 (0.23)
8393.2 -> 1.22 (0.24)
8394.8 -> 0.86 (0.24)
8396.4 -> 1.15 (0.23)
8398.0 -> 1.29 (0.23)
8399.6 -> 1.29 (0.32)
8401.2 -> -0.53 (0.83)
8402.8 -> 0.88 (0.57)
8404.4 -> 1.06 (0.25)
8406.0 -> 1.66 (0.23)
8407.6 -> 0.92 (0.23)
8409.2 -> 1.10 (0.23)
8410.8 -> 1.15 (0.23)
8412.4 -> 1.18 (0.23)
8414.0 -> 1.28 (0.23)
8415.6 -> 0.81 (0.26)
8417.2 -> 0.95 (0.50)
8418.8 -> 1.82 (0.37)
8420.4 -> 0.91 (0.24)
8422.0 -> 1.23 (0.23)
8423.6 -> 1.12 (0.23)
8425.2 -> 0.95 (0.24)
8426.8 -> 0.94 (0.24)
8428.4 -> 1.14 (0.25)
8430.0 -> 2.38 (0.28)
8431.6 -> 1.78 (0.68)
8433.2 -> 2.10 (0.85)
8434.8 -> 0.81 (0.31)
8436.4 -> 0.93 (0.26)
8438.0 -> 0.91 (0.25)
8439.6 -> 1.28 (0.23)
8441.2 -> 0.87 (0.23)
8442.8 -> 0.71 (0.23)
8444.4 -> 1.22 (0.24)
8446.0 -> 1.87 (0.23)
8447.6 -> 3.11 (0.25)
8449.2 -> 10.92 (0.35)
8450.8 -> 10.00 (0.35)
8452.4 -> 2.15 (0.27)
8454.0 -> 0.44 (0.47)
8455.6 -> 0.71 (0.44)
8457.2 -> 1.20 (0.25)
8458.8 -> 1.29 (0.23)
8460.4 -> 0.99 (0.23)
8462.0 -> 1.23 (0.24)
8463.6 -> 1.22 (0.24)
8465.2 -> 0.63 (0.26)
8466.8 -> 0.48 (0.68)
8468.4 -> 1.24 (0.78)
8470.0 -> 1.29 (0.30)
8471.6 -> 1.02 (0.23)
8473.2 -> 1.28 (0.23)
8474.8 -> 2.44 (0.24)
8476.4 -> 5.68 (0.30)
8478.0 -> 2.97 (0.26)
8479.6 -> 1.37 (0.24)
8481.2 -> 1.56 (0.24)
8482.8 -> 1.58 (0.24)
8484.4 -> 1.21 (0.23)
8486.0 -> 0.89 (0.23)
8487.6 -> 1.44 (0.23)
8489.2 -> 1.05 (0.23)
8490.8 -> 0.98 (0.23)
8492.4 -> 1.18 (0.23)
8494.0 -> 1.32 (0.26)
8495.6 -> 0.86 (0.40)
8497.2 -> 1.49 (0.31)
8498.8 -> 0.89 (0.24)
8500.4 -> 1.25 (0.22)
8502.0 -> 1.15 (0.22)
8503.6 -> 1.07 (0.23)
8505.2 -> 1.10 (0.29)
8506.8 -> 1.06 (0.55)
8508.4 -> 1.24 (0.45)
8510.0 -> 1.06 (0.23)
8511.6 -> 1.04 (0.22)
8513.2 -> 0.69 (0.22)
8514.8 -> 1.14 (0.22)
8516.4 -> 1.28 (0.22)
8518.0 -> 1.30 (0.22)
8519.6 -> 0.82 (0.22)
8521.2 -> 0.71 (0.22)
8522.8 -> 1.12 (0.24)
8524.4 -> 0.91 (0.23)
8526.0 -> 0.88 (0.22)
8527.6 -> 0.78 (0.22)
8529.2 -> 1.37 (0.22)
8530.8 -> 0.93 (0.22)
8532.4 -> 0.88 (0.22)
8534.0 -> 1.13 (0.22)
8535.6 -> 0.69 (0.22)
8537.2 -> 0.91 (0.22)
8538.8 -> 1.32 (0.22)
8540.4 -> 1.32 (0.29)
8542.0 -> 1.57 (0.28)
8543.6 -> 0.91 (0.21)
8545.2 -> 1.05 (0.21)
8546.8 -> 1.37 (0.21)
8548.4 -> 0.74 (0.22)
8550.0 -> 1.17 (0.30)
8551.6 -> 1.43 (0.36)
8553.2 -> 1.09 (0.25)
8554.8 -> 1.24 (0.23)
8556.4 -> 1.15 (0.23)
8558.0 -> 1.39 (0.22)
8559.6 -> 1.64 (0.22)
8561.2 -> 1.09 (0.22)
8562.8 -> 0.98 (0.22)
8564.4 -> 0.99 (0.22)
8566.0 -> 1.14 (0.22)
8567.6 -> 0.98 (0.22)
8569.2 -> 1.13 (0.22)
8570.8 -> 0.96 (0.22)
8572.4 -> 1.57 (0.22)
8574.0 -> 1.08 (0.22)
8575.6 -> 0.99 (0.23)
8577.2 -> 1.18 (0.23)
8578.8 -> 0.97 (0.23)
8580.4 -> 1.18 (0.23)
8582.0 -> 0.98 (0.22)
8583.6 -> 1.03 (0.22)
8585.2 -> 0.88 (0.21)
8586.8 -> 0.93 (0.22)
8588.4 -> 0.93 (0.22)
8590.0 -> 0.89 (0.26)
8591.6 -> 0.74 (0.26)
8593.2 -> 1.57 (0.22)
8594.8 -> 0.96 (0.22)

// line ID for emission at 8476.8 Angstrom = [N II] 6583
